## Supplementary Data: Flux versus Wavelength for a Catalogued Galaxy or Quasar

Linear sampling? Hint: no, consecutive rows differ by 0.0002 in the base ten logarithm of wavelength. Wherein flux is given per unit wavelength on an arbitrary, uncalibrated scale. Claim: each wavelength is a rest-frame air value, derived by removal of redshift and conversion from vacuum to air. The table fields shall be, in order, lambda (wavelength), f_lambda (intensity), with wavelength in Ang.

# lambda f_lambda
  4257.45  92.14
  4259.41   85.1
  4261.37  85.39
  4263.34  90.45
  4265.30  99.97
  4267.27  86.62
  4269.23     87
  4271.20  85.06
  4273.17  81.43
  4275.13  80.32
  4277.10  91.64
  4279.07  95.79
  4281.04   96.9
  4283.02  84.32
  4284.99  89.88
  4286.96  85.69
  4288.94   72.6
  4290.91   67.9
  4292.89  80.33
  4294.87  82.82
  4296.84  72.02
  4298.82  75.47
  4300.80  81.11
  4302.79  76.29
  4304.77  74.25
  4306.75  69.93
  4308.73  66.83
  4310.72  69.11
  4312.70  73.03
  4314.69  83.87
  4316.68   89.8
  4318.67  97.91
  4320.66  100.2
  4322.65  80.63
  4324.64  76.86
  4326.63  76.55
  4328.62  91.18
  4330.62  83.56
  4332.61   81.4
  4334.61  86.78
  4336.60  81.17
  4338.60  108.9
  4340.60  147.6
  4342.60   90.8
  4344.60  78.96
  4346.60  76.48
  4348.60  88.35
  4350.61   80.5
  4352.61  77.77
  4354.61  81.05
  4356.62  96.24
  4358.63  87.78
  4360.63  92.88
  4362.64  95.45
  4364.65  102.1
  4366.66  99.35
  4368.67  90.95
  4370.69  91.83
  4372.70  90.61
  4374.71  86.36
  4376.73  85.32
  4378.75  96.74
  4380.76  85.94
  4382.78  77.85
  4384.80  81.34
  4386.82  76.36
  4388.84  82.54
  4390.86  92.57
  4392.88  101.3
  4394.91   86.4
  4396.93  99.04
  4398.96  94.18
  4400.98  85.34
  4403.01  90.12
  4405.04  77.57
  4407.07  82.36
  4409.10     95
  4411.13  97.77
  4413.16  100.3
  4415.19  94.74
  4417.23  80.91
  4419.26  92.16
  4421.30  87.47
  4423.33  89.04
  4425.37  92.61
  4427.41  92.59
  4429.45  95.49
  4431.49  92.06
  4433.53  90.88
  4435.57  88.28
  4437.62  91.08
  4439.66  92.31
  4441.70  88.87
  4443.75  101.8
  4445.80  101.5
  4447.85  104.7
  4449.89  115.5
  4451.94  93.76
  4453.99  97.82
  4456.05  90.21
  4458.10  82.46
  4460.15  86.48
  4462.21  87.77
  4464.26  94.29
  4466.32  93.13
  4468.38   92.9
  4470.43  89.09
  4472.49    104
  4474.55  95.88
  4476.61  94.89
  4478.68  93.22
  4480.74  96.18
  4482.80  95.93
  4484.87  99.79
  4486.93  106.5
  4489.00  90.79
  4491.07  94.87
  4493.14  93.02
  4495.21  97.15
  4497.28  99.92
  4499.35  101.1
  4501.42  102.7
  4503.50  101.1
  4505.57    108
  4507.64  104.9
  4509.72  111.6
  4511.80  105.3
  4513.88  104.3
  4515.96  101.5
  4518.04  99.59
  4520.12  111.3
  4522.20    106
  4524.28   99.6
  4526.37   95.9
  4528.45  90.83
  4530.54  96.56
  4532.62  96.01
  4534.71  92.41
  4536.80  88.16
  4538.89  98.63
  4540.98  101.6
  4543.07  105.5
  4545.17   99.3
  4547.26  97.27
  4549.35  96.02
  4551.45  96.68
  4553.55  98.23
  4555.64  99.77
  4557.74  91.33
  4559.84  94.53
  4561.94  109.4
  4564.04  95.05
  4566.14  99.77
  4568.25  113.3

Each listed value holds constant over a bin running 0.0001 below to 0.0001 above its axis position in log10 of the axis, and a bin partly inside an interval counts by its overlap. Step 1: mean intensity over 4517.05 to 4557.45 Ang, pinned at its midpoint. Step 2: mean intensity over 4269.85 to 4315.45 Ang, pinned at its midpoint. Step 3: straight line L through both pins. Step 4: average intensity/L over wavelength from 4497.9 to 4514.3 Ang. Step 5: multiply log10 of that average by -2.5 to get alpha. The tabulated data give -0.10 mag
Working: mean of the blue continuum 79.9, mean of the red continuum 98.3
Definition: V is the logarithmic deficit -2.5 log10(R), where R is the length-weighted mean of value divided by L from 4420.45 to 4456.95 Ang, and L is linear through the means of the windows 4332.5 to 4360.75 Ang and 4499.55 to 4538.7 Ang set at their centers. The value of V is 0.01 mag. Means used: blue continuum 90.7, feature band 94.8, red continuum 101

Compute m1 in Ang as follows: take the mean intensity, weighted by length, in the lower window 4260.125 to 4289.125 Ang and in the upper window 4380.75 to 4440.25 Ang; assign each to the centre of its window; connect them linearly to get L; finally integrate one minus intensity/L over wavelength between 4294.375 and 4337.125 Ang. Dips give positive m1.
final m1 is 3.8 Ang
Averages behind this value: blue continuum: 87.9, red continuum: 89.6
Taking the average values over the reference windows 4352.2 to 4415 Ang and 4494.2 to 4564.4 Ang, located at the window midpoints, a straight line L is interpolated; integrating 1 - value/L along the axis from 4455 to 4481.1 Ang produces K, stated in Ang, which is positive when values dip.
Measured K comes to 0.9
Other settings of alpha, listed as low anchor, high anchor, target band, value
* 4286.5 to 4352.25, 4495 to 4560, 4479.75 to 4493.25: 0.00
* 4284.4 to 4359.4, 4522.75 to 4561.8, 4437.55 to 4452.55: -0.09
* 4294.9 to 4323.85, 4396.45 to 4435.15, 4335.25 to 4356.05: -0.10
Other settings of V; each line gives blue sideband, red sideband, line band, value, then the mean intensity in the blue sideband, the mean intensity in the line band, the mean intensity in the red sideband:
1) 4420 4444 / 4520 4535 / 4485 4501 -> -0.02 mag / 91.6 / 98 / 98.1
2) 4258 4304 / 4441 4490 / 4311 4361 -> -0.01 mag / 84.1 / 88.1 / 95.8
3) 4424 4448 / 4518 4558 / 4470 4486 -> -0.01 mag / 93.9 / 96.5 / 98.1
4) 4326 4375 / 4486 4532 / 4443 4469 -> 0.02 mag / 90.8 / 95.5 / 101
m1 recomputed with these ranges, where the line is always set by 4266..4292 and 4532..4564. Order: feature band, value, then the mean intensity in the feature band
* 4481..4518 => -2.2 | 101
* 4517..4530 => -0.5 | 100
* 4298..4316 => 2.4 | 74.7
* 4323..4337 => 0.8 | 82.5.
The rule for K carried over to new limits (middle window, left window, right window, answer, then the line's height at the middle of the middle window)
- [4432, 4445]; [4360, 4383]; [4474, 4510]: 0.5 Ang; 95.8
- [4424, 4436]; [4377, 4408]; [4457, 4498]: -0.2 Ang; 90.4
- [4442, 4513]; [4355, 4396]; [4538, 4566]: -2.1 Ang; 95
